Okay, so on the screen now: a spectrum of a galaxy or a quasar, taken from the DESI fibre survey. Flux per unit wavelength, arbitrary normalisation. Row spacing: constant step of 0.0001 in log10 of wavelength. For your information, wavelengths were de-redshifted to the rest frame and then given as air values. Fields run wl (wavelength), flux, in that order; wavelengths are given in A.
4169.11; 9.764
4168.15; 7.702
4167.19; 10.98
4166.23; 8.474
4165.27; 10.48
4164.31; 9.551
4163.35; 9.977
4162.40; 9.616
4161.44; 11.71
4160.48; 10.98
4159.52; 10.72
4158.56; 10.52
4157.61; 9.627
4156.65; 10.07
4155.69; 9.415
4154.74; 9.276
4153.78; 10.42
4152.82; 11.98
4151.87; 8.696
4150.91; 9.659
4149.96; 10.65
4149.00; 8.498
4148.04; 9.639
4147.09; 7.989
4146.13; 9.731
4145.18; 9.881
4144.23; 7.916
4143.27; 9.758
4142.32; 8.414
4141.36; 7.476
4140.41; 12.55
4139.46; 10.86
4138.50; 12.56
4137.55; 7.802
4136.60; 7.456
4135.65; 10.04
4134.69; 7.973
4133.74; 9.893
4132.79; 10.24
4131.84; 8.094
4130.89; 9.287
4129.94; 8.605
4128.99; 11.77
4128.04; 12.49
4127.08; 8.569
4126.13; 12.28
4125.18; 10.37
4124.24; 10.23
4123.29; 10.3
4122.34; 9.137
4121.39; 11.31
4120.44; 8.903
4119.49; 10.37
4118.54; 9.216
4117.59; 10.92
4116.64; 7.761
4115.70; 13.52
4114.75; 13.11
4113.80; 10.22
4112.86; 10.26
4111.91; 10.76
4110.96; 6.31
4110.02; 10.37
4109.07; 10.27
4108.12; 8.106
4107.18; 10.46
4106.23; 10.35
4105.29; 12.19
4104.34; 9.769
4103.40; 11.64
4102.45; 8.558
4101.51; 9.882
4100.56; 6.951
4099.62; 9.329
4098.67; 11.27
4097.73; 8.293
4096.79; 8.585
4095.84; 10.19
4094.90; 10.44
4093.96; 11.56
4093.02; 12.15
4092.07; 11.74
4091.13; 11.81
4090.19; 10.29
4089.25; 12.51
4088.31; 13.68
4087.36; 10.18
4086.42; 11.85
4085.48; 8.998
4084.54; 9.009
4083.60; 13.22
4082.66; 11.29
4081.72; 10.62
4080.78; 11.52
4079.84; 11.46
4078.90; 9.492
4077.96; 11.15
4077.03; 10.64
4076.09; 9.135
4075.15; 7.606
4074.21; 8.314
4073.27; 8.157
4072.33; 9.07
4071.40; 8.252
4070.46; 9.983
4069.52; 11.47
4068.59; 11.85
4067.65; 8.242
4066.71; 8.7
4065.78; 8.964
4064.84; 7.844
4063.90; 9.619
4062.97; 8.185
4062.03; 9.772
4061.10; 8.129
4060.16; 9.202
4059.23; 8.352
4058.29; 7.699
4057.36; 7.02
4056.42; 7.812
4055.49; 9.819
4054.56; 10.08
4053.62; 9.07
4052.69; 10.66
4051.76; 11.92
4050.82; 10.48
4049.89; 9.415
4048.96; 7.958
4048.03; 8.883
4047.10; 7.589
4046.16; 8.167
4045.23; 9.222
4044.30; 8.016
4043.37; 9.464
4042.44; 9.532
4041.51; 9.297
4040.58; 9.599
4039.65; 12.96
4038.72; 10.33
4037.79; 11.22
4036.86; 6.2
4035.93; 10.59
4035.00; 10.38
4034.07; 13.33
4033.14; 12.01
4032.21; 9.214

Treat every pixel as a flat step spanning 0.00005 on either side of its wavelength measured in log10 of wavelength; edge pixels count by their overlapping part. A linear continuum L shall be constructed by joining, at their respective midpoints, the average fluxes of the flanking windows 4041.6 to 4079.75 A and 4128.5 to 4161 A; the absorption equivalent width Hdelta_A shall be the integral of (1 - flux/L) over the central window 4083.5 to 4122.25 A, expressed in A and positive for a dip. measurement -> -3.9 A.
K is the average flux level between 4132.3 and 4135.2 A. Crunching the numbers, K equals 9.36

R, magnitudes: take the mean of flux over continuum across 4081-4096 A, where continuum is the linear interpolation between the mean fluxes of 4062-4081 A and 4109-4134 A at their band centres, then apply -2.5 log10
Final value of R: -0.160 mag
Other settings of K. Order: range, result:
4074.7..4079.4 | 9.63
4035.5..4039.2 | 9.59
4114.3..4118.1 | 11.3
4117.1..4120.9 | 9.83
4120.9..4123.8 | 10.2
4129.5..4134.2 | 9.24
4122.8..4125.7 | 10.4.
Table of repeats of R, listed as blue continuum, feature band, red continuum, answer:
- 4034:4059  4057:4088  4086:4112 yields 0.03 mag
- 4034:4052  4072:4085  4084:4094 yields 0.09 mag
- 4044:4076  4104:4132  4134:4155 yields -0.09 mag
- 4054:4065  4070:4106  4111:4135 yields -0.11 mag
